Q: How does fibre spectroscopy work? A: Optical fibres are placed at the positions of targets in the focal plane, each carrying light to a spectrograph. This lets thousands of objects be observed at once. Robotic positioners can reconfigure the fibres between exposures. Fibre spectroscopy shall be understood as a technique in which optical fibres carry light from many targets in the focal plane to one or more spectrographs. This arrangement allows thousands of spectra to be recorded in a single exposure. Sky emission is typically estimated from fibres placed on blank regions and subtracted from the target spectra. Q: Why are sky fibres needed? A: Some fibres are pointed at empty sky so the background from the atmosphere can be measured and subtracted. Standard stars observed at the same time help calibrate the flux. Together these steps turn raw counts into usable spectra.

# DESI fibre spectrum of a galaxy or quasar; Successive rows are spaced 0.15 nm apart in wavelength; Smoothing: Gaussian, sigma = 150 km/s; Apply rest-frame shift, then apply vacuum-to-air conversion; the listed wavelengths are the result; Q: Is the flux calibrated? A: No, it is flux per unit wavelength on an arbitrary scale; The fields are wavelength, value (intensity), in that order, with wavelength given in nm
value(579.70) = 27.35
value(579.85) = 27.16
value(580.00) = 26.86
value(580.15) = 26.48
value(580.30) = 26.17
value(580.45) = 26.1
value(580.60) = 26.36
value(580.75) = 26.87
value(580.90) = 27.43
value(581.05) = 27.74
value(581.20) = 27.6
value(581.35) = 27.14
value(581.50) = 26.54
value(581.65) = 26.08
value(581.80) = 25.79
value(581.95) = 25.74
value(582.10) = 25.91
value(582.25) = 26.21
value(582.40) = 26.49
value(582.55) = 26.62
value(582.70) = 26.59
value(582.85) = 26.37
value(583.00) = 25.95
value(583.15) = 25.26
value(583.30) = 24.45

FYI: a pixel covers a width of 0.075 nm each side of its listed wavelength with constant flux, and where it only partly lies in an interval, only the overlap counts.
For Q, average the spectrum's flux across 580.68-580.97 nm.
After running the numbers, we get 27.2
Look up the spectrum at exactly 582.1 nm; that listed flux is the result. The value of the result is 25.91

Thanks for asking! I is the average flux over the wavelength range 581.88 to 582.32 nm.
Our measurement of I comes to 26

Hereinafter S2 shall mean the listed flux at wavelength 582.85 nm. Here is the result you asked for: 26.37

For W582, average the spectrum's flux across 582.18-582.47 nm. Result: 26.4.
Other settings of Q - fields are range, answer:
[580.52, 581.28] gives 27.2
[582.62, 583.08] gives 26.3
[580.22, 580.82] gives 26.4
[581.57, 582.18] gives 25.9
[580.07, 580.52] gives 26.3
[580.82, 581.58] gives 27.3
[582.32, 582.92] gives 26.5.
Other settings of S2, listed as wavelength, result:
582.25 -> 26.21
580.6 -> 26.36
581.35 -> 27.14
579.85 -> 27.16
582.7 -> 26.59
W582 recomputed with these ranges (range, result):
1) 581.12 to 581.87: 26.6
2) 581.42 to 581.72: 26.3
